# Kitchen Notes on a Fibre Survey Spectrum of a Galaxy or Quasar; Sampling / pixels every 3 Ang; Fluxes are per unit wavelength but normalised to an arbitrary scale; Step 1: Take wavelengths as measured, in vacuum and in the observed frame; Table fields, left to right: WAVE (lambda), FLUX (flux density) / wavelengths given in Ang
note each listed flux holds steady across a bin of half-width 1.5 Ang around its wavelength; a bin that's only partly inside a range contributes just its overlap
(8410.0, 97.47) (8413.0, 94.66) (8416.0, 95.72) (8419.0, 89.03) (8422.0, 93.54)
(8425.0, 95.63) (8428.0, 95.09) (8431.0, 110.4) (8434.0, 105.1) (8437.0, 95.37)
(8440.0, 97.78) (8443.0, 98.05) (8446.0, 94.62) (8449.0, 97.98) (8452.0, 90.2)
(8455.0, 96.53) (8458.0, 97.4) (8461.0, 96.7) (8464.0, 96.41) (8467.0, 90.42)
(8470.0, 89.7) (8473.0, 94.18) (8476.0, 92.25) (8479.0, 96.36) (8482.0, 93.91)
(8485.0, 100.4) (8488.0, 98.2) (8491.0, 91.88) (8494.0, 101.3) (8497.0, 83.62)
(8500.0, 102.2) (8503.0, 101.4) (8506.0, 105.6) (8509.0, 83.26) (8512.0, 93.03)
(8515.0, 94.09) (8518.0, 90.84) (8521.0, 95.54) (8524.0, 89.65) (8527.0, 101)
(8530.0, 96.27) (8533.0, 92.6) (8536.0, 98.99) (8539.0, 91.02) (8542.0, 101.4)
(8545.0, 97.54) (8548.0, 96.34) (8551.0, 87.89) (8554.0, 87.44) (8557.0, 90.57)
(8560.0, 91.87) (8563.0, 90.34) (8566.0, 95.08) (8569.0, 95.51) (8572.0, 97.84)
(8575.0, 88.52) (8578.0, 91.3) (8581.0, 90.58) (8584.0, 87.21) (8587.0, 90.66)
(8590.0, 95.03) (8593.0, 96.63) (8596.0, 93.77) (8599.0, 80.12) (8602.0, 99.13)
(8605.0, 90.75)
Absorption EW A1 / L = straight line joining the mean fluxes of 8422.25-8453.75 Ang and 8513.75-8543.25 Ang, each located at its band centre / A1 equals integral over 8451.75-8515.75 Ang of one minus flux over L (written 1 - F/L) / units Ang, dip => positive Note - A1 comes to 0.92 Ang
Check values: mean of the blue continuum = 97.8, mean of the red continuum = 95.1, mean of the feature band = 95.1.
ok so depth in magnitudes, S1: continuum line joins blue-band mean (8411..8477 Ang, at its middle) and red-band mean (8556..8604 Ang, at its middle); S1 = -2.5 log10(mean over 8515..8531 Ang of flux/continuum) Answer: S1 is -0.01 mag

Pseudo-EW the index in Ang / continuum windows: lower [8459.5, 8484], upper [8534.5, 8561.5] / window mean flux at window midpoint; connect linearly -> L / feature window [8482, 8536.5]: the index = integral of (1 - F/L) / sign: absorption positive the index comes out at -1.0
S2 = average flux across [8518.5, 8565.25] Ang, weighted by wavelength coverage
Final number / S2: 93.9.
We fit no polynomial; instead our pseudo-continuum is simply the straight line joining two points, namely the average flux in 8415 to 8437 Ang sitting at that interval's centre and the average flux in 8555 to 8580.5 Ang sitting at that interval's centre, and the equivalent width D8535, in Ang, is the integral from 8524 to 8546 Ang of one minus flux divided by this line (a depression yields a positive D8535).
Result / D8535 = -0.7 Ang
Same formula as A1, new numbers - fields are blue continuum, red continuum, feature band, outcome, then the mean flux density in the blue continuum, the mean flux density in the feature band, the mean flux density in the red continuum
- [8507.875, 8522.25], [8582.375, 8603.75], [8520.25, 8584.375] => -1.3 Ang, 91.5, 93.5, 91.8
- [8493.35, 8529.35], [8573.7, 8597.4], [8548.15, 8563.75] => 0.5 Ang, 95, 90.2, 91.7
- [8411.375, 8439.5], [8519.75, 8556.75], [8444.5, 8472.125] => 0.6 Ang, 97.2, 94.4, 94.5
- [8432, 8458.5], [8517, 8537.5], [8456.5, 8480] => 0.6 Ang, 97.2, 94.1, 95.1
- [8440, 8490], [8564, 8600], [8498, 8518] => -0.4 Ang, 95.3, 95.8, 92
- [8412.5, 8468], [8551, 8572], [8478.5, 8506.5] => -0.8 Ang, 96.4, 97.2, 92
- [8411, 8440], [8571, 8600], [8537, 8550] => -0.5 Ang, 97.2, 96.3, 91.2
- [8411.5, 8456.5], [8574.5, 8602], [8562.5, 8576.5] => -0.3 Ang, 96.6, 93.7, 91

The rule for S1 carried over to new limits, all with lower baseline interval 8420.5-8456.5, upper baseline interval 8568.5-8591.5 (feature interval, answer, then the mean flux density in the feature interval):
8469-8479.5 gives 0.036 mag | 93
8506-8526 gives 0.024 mag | 92.4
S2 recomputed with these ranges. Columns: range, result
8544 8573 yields 92.9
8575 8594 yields 91.5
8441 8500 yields 95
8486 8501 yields 95.4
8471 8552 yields 95.2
